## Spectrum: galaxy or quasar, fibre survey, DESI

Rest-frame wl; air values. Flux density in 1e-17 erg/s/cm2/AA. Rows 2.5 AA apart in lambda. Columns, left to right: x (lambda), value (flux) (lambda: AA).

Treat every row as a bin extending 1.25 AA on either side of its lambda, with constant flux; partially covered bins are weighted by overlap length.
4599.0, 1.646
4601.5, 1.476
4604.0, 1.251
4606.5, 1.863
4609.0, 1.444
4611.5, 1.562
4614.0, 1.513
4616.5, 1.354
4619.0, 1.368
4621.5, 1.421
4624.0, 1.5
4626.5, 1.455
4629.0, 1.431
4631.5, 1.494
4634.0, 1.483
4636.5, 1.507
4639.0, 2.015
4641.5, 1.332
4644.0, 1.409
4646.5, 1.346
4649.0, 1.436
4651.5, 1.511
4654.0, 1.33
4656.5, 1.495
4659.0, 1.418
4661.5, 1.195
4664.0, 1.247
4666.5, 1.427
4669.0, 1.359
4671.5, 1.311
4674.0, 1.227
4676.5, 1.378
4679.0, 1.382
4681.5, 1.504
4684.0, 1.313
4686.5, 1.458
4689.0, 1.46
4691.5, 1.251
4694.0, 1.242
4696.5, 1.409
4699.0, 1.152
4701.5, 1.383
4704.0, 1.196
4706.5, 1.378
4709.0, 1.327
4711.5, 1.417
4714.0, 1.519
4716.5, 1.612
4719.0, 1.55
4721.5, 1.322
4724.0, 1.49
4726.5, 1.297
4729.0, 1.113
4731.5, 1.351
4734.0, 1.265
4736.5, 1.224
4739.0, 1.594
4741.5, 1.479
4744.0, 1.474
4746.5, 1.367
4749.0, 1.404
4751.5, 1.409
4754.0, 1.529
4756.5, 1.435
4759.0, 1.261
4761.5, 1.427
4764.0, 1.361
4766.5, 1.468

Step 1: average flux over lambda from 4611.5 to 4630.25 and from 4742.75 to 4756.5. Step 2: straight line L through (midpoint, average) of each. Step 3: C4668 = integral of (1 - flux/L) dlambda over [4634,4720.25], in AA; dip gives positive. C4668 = 2.5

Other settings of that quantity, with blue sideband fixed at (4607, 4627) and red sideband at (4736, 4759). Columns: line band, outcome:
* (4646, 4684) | 2.22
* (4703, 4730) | 0.99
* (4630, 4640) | -1.01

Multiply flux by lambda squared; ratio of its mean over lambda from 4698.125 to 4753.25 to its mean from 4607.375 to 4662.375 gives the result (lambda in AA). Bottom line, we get 1.0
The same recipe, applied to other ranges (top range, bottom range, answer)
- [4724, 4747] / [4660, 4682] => 1.05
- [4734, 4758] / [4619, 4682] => 1.04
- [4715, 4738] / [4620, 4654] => 0.96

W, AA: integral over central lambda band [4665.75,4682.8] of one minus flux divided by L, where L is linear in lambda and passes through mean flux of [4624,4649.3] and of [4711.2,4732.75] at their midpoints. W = 1.0 AA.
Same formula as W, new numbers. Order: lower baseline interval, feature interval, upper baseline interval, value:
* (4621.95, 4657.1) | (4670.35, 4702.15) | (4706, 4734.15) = 1.9 AA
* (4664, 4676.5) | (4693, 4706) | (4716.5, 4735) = 0.6 AA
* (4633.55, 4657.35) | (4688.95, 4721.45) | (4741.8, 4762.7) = 1.7 AA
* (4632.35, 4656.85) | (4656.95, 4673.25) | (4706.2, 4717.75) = 1.6 AA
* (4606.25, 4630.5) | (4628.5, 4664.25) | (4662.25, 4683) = -0.9 AA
